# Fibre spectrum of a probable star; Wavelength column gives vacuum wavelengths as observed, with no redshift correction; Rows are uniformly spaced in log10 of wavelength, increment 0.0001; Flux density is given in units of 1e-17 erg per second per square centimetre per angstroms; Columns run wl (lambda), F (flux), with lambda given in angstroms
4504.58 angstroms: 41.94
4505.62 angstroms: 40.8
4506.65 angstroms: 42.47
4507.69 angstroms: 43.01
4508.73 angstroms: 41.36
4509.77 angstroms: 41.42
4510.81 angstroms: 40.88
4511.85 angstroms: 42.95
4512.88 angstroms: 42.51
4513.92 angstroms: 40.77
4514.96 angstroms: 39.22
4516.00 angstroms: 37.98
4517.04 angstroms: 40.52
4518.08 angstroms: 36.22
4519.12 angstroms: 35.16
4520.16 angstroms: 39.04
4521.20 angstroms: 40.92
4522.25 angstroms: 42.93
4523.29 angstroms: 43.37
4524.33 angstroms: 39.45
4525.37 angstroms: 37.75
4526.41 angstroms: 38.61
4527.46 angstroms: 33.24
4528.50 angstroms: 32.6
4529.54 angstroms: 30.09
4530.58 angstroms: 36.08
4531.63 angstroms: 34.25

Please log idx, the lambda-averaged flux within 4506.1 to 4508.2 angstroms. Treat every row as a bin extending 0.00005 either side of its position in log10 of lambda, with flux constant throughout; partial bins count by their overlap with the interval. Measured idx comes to 42.8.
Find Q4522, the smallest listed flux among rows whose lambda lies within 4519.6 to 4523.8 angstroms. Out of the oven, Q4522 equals 39.04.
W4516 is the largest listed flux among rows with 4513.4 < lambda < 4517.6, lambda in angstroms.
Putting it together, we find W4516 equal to 40.77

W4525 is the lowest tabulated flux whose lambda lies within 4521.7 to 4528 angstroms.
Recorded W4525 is 33.24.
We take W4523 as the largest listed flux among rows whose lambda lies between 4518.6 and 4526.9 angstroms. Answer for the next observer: 43.37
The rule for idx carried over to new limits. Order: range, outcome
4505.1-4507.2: 41.7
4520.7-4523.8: 42.3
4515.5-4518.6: 38.2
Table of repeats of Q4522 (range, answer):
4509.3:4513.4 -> 40.88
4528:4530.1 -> 30.09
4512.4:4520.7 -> 35.16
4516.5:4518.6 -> 36.22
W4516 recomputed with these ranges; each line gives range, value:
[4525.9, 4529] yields 38.61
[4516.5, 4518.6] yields 40.52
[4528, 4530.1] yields 32.6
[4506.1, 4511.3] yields 43.01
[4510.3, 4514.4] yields 42.95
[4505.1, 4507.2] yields 42.47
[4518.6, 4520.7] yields 39.04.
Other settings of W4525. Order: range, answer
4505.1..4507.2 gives 40.8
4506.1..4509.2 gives 41.36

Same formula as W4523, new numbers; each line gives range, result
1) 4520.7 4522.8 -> 42.93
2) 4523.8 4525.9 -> 39.45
